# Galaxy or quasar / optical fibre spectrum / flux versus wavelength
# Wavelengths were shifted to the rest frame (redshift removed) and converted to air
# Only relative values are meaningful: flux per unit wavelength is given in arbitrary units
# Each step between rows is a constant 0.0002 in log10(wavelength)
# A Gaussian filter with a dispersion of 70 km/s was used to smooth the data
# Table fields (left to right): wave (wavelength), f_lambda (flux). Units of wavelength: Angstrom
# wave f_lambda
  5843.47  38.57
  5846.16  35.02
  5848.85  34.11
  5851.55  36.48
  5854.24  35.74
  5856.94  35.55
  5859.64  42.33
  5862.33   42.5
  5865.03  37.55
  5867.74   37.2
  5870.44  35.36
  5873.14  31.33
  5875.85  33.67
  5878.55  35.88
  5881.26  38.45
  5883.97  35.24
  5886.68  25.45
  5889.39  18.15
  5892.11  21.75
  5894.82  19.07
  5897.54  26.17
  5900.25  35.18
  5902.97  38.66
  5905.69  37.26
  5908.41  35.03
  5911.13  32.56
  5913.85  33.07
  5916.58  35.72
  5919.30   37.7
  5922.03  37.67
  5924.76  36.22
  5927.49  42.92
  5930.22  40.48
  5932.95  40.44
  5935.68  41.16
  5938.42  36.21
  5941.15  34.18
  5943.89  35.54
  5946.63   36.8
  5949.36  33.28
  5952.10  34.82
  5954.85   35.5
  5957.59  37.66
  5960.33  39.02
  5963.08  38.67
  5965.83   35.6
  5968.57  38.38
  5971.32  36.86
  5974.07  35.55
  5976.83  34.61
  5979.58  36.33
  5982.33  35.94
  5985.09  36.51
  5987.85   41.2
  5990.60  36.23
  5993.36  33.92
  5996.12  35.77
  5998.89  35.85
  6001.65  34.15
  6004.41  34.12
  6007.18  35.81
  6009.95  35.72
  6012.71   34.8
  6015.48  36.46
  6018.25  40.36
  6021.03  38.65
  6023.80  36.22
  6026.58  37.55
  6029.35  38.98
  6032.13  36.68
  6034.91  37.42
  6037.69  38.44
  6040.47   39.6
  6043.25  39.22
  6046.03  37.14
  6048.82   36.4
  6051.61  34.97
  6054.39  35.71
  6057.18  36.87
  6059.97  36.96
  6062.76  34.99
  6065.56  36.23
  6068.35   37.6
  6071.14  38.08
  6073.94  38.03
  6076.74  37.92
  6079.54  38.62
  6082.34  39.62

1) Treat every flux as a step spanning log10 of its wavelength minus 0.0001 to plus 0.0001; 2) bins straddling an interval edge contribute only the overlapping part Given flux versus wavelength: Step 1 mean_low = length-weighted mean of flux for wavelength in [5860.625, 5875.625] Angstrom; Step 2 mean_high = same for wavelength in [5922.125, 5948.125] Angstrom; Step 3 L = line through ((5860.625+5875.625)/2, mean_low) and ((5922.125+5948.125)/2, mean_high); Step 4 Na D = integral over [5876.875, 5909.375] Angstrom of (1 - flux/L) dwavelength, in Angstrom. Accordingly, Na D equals 5.9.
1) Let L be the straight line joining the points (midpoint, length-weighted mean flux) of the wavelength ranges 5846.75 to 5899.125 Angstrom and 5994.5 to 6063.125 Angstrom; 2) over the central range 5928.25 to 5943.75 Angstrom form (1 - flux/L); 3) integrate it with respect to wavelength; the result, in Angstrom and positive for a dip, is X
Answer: -1.8 Angstrom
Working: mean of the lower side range 32.8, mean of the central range 38.4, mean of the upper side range 36.8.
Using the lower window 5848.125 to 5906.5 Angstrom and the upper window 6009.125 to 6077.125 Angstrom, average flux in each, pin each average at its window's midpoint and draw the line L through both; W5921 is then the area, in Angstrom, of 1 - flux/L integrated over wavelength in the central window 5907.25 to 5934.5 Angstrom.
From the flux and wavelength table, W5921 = -2.3 Angstrom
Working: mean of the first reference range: 33.3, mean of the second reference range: 37.2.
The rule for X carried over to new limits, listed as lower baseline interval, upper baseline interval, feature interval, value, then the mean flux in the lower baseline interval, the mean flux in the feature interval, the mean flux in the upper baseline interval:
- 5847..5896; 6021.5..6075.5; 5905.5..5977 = -4.19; 33.2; 36.8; 37.2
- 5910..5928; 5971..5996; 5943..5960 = 0.23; 36.3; 35.8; 36.3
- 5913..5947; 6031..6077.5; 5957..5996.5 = 0.67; 37.6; 36.8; 37.2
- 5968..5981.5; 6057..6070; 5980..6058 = -0.93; 36.2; 36.8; 36.5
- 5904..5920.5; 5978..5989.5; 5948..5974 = 0.12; 35.3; 36.6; 37.4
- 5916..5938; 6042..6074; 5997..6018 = 1.17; 39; 35.6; 36.8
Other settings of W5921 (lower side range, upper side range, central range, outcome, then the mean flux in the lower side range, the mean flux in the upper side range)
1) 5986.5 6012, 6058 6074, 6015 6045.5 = -1.5 Angstrom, 35.8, 36.9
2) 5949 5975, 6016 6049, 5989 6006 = 1.0 Angstrom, 36.7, 38.1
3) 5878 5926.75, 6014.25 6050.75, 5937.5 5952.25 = -0.4 Angstrom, 32.3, 37.9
